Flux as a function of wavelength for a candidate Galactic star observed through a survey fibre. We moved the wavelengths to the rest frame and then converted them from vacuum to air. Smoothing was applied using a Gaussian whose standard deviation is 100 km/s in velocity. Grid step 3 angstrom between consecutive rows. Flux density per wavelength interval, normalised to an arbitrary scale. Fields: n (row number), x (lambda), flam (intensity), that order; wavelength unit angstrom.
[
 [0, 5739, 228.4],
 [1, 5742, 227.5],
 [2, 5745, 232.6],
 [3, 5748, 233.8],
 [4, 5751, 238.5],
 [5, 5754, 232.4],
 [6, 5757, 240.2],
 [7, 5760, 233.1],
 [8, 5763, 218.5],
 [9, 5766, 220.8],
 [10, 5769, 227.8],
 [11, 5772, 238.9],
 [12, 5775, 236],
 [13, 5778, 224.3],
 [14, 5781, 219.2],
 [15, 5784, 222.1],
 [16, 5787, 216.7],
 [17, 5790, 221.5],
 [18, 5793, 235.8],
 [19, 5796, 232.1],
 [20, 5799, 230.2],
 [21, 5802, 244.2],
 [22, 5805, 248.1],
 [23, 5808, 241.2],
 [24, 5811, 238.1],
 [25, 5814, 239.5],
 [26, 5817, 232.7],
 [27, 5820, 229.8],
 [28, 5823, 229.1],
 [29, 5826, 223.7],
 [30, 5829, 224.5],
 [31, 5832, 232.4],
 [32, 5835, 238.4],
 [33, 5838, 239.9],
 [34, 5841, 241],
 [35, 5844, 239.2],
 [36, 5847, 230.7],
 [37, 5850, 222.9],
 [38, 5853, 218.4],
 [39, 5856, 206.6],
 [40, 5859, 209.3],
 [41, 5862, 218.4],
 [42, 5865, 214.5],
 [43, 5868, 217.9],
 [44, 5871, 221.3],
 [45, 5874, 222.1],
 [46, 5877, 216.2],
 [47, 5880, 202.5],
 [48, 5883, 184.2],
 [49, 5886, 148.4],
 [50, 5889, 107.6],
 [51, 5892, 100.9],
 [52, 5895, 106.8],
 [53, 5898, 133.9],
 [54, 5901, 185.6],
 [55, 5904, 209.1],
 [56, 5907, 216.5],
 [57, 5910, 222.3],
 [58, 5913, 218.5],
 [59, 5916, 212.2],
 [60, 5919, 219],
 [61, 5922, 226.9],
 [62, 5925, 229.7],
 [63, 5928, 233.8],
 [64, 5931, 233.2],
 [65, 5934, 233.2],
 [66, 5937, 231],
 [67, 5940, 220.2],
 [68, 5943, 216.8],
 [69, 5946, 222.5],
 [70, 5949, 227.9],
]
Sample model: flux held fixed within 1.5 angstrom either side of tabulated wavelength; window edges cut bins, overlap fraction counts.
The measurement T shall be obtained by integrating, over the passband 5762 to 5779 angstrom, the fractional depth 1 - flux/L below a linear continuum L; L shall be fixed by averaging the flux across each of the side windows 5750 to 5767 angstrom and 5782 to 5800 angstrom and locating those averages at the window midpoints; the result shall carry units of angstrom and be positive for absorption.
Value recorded 0.06 angstrom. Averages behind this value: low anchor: 231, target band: 228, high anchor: 226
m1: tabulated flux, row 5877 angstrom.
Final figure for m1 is 216.2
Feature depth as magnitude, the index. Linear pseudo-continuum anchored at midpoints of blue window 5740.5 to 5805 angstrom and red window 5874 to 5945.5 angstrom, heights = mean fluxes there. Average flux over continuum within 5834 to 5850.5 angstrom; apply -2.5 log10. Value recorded -0.11 mag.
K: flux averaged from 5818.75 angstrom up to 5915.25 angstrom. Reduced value 204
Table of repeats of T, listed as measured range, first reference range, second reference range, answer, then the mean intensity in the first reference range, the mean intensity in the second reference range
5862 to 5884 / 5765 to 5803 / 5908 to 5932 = 1.29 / 228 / 224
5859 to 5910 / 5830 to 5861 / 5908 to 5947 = 9.60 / 228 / 224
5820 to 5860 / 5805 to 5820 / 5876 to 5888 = -2.12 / 238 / 183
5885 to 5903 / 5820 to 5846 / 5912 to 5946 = 7.56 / 233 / 225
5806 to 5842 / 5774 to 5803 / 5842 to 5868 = -1.69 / 228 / 220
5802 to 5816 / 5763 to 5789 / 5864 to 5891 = -1.81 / 225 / 191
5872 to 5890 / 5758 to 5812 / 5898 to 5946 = 3.12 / 230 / 218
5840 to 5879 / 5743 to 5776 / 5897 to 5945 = 0.21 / 232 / 216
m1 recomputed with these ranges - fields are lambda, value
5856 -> 206.6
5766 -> 220.8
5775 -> 236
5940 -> 220.2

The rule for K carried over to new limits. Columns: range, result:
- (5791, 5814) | 238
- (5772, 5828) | 231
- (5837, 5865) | 224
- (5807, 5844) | 234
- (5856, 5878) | 216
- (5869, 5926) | 189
